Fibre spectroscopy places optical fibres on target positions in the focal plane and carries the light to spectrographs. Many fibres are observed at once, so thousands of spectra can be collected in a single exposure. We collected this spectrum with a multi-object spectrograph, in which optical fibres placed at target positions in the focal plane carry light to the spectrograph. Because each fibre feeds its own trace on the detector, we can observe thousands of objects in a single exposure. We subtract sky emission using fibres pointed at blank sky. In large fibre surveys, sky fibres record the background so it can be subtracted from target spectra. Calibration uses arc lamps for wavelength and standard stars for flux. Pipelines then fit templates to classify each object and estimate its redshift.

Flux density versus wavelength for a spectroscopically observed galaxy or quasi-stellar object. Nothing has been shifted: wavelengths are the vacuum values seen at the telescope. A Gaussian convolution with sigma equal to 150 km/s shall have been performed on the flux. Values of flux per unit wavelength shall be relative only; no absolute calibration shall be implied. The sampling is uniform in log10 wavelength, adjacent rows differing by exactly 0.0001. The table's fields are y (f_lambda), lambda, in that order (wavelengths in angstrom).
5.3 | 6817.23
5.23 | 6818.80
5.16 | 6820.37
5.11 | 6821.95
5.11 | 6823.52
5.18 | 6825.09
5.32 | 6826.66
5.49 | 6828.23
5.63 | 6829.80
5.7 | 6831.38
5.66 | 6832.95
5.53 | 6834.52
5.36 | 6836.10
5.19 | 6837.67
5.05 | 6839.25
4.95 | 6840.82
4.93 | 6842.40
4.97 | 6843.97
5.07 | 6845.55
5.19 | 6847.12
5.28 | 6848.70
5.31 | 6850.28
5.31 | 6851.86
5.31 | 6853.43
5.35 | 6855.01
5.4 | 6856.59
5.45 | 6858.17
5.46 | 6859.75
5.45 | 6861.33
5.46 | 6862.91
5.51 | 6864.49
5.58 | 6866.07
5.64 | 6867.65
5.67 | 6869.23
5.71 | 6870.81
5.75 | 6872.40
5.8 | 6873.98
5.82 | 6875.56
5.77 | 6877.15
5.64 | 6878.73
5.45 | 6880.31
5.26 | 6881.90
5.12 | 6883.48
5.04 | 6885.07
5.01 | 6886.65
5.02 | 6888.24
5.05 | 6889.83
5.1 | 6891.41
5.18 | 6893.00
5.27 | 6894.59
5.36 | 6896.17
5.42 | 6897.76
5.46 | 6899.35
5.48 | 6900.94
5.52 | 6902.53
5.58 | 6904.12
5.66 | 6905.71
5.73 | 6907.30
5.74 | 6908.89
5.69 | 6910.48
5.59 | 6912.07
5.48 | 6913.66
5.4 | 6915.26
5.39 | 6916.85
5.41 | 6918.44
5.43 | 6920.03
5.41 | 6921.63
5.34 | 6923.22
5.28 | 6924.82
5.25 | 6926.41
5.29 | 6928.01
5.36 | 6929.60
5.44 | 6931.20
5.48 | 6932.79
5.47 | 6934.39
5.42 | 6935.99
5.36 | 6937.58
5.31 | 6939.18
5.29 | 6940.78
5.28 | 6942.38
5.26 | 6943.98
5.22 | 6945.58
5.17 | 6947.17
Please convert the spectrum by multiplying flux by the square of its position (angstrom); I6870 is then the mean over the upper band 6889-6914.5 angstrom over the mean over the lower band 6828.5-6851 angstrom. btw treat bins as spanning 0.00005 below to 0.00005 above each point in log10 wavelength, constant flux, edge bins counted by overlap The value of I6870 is 1.1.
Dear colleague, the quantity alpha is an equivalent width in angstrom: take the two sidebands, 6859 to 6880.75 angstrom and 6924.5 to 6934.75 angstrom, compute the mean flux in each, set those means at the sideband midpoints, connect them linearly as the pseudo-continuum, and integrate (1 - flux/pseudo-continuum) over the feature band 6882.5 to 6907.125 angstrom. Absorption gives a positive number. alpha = 1.0 angstrom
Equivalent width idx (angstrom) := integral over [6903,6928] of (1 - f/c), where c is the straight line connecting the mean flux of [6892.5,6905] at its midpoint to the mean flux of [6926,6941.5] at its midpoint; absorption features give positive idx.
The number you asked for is -0.43 angstrom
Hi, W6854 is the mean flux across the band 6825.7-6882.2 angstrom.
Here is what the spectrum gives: 5.43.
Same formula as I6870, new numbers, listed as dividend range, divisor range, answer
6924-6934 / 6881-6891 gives 1.07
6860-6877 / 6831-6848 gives 1.09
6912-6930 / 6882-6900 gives 1.05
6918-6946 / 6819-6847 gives 1.05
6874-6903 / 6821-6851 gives 1.03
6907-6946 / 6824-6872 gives 1.03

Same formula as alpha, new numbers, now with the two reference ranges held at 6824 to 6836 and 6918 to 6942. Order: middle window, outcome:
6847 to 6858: 0.27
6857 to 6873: -0.35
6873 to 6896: 0.39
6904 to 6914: -0.48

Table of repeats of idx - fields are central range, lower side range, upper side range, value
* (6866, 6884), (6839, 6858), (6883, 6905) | -1.30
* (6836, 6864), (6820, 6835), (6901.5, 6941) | 0.82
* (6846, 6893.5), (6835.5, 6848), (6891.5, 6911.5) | -1.14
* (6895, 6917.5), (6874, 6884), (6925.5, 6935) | -0.31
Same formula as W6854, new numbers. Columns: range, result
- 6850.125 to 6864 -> 5.4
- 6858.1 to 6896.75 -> 5.42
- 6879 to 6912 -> 5.37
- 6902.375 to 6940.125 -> 5.46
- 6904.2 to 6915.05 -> 5.63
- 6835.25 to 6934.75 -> 5.39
